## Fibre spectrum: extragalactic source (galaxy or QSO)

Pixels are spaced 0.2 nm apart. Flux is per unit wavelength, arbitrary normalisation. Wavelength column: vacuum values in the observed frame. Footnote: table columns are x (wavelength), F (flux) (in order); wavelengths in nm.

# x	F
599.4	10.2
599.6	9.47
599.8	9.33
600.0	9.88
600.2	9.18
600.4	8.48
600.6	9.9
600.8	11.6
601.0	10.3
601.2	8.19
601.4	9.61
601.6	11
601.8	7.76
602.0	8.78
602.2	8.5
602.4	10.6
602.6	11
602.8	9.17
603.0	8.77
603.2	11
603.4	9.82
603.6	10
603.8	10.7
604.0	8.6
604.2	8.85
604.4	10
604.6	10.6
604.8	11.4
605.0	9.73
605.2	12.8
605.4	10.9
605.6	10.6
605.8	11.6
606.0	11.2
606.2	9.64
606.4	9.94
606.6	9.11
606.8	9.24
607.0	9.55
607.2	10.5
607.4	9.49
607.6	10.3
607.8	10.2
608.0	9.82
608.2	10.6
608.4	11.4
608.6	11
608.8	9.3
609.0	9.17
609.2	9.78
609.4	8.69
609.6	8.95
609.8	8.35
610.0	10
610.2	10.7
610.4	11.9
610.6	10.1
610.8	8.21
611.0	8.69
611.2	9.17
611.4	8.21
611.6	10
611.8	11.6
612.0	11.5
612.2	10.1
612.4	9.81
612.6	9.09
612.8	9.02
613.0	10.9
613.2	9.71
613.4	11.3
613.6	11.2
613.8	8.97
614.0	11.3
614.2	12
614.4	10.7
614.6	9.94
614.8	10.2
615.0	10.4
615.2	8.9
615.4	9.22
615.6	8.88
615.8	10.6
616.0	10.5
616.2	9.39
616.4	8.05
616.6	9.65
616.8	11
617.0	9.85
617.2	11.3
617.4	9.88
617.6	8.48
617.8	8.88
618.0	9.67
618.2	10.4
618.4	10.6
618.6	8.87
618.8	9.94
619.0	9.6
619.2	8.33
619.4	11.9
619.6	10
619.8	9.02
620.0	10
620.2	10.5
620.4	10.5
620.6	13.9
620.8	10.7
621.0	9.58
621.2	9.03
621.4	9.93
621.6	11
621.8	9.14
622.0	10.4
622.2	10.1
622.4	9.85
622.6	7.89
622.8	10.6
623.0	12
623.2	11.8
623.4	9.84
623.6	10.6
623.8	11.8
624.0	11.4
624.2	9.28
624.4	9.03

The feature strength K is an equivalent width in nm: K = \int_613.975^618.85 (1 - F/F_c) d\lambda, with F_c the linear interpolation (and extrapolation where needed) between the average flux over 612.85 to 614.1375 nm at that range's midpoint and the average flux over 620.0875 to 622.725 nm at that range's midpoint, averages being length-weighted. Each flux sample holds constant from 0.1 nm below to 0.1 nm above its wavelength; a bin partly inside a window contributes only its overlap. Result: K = 0.23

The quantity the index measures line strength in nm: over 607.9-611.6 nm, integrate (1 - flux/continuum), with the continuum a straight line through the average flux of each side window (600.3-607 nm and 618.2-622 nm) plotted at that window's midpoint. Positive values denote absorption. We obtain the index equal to 0.13 nm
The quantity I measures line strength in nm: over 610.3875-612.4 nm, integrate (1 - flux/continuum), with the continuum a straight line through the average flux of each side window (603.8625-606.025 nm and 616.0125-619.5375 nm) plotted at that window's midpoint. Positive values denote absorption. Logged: 0.06 nm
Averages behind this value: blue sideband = 10.6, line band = 9.86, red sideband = 9.77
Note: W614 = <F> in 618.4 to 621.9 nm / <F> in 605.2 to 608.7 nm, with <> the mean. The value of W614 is 0.98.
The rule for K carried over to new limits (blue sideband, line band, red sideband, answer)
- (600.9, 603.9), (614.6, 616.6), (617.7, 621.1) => 0.09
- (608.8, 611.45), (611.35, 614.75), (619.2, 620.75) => -0.20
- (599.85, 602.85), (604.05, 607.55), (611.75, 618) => -0.19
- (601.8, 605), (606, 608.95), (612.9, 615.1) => 0.02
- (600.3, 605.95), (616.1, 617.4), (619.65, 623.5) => 0.04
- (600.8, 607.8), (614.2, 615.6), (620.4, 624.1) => 0.05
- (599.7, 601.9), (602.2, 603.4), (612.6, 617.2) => -0.04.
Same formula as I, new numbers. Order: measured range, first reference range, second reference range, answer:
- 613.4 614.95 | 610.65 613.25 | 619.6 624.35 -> -0.13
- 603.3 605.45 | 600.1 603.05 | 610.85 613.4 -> -0.15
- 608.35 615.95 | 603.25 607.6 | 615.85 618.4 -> 0.01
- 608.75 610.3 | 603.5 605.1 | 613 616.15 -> 0.12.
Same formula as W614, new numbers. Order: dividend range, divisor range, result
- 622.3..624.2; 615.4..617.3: 1.07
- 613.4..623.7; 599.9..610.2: 1.02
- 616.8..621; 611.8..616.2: 0.99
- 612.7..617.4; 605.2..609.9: 1.01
